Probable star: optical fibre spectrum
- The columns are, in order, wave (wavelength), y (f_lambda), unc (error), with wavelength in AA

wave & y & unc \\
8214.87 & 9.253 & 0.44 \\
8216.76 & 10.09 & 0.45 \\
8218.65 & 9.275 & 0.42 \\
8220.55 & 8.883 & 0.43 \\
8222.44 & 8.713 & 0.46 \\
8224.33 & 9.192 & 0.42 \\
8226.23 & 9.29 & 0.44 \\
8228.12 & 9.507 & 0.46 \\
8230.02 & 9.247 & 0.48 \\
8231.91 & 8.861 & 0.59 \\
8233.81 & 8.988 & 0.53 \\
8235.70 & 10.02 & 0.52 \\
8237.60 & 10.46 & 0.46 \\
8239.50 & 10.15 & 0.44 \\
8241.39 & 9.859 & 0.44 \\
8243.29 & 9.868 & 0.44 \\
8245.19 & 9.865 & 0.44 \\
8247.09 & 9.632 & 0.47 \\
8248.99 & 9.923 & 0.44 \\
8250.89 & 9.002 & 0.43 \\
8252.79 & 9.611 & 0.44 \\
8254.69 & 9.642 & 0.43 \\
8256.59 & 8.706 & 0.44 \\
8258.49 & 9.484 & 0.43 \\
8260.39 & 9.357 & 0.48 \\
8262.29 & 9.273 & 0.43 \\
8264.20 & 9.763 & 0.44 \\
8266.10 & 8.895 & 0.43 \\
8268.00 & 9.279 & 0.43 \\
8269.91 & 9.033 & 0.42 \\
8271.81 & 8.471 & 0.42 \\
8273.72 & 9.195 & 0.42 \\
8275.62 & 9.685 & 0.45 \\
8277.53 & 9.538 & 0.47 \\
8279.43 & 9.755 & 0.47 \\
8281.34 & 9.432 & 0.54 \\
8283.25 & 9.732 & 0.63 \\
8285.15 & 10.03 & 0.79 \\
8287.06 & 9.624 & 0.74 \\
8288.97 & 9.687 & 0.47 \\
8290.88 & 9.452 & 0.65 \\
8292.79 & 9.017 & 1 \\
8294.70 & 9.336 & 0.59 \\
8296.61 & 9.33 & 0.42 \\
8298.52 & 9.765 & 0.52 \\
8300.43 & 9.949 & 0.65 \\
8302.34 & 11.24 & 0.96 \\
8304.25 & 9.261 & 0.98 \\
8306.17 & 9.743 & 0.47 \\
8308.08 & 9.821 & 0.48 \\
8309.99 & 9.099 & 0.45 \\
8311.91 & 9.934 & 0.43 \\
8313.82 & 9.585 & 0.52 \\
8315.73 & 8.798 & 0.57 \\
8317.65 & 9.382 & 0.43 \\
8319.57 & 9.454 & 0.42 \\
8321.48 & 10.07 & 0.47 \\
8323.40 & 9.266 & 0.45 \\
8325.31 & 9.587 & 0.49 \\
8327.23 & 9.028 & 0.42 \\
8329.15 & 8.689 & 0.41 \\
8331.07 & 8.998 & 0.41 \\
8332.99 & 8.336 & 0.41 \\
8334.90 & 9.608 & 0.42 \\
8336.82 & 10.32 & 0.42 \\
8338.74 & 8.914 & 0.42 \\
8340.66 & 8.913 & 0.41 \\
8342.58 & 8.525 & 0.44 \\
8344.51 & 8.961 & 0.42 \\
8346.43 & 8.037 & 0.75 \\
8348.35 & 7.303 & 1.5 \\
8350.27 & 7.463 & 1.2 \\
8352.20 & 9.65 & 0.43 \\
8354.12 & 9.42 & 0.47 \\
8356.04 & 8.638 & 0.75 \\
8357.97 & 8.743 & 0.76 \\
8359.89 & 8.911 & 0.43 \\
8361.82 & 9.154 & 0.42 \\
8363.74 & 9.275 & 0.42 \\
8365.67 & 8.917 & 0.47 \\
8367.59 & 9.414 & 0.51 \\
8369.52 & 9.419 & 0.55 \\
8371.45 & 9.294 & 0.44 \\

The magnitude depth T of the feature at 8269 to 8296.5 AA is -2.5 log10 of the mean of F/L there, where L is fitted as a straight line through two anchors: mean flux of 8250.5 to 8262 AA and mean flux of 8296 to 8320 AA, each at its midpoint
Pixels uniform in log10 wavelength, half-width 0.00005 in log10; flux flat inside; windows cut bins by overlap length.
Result 0.01 mag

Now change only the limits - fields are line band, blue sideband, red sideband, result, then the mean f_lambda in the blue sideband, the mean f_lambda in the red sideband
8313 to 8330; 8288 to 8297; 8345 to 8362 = -0.04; 9.36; 8.58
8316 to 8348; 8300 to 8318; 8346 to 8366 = 0.01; 9.68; 8.69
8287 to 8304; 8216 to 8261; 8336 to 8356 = -0.07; 9.48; 8.73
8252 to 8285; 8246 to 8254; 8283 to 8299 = 0.02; 9.55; 9.54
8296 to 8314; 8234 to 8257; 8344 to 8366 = -0.07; 9.73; 8.7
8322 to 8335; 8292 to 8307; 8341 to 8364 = 0.01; 9.71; 8.66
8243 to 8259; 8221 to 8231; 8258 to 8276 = -0.04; 9.18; 9.22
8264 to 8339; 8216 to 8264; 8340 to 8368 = -0.04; 9.48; 8.74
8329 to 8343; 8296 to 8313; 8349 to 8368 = 0.02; 9.8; 8.92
